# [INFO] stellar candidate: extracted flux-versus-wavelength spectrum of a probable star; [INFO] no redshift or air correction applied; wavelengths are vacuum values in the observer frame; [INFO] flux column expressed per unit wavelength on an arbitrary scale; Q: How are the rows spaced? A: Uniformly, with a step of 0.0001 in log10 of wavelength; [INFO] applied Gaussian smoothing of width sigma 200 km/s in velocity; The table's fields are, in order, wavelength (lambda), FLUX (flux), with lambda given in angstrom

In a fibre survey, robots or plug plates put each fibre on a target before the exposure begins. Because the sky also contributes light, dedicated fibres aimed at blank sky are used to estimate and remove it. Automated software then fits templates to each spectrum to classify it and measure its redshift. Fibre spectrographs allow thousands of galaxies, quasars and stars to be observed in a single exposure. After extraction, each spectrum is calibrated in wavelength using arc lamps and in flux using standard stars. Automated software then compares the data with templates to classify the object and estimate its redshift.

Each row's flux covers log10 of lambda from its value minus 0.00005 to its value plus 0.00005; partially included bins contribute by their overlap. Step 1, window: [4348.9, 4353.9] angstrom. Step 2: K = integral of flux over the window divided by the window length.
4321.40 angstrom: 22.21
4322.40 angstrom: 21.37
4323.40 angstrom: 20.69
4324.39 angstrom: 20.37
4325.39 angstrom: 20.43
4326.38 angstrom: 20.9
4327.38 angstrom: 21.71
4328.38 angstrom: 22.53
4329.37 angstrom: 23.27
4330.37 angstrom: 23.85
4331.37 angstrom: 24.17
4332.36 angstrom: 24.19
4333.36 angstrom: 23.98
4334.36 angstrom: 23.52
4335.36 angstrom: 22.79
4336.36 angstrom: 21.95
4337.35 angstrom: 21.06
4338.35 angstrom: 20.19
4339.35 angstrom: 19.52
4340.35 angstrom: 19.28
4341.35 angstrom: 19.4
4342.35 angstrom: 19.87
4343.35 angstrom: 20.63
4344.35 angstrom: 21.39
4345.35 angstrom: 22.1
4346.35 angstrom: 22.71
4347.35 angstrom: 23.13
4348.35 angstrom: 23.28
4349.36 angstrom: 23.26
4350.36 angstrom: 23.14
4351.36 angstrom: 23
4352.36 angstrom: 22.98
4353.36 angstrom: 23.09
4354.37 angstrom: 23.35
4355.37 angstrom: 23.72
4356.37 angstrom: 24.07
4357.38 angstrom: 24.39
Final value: 23.1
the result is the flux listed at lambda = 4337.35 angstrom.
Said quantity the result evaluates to 21.06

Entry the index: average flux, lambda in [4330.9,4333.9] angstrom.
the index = 24.1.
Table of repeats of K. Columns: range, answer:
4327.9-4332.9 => 23.6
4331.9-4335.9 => 23.6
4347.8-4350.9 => 23.2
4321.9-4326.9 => 20.7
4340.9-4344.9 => 20.4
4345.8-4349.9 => 23.1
